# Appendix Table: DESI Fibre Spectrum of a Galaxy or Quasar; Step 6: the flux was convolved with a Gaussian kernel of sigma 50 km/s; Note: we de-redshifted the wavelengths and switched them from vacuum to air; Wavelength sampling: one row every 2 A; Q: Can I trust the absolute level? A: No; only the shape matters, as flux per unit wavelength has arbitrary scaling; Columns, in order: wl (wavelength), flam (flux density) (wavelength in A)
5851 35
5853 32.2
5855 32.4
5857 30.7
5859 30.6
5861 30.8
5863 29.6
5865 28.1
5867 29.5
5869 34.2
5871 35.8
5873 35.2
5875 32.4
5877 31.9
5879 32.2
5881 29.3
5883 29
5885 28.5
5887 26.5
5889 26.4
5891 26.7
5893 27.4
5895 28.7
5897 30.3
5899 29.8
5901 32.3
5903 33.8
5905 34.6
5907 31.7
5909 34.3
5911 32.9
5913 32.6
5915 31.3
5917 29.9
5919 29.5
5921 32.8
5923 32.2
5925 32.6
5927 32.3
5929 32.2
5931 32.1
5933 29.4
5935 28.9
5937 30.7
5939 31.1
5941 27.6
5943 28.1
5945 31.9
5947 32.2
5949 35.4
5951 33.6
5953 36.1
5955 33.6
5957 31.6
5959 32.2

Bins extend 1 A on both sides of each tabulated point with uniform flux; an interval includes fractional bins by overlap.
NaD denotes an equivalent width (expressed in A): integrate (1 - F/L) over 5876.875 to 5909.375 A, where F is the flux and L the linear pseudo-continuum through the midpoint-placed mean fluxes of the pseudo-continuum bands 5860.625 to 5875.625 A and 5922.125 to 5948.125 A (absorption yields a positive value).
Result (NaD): 1.5 A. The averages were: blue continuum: 32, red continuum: 30.9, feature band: 30.1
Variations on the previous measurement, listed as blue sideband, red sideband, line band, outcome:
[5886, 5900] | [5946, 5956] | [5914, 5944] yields 1.00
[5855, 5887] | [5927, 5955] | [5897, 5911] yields -0.57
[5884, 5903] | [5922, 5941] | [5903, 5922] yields -1.49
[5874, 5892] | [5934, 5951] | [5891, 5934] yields -1.99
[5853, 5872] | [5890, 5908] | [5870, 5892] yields 0.44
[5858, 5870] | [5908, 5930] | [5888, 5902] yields 1.15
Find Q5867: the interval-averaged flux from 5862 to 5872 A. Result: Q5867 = 31.4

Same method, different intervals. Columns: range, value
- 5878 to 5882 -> 30.8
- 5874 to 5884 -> 31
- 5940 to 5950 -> 31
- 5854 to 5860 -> 31.2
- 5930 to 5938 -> 30.3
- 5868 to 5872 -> 35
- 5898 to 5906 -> 32.6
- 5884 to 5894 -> 27.1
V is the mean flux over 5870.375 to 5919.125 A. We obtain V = 30.9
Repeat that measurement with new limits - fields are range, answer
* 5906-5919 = 31.9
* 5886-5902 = 28.5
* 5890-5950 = 31.2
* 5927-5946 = 30.3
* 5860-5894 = 30.2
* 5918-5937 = 31.3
